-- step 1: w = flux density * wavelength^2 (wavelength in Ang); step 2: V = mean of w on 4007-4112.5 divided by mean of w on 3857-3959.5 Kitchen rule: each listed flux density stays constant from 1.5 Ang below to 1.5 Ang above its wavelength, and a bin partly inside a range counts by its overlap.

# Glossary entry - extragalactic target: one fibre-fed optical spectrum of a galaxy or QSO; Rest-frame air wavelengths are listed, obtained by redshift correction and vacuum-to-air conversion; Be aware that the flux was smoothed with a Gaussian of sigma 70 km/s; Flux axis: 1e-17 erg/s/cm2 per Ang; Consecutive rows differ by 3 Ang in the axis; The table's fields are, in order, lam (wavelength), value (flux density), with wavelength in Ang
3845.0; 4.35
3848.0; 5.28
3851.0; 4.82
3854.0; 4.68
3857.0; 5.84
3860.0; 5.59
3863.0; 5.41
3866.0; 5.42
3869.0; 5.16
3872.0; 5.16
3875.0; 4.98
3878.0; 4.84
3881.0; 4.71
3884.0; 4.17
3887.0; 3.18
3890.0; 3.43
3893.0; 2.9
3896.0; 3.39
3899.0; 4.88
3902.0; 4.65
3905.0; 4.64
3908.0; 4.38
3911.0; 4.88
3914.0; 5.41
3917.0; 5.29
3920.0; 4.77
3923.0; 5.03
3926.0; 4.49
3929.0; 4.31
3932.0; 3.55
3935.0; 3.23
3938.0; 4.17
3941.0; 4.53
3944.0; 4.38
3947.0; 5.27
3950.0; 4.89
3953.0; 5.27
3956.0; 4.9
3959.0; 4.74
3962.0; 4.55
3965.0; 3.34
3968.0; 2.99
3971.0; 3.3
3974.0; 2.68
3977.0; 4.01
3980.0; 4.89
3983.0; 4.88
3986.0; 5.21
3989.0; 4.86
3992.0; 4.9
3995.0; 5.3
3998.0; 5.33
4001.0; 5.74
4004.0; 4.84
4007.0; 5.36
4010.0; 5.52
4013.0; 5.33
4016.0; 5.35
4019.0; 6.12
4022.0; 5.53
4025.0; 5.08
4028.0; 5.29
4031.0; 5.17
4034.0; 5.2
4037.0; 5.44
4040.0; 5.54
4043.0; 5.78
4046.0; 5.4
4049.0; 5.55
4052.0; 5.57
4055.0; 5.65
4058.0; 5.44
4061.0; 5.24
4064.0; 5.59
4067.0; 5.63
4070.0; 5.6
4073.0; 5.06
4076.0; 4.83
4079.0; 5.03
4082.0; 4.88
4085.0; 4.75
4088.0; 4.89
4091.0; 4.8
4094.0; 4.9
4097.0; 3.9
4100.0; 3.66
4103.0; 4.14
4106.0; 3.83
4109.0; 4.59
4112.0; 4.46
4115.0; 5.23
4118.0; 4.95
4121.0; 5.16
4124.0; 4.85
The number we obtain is 1.20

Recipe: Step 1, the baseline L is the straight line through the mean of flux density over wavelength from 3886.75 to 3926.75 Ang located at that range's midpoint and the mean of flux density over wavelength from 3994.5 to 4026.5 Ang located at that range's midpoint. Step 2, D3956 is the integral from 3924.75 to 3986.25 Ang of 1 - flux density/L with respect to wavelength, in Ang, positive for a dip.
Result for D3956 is 8.0 Ang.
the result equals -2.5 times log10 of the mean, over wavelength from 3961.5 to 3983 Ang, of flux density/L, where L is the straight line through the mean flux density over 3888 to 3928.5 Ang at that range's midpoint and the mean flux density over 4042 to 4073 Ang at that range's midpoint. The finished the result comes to 0.30 mag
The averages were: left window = 4.45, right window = 5.52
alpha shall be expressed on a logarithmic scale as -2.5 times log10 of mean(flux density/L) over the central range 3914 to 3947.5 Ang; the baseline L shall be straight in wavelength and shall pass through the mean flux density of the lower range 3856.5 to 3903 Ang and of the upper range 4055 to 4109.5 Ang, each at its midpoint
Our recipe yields 0.04 mag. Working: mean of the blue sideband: 4.58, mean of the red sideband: 4.85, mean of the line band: 4.47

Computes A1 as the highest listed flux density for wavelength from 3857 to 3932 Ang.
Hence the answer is 5.84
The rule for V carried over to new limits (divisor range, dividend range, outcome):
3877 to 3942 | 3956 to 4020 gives 1.14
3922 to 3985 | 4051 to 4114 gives 1.22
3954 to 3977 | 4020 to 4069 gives 1.48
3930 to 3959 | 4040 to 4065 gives 1.30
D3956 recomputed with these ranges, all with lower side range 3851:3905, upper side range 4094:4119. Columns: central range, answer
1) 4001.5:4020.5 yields -4.10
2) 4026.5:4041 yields -2.85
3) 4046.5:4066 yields -4.78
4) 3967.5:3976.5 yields 2.81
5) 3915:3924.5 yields -0.99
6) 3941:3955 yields -1.12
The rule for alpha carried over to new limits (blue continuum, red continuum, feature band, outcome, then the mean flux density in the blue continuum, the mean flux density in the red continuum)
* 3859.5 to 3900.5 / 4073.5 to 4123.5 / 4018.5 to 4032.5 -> -0.17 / 4.49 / 4.64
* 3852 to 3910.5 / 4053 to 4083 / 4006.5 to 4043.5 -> -0.06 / 4.61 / 5.31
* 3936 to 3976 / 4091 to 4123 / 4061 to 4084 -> -0.18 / 4.22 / 4.5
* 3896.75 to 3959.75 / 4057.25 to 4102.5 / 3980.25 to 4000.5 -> -0.08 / 4.63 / 4.92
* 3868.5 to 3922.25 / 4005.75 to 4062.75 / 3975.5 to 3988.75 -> 0.07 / 4.49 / 5.45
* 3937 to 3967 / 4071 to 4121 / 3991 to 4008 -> -0.14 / 4.58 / 4.64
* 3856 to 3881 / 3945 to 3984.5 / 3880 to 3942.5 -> 0.13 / 5.25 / 4.29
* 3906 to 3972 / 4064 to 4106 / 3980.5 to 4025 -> -0.15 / 4.45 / 4.77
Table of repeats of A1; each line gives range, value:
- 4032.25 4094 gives 5.78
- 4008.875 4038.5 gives 6.12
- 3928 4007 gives 5.74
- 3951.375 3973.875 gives 5.27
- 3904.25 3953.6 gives 5.41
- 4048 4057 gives 5.65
